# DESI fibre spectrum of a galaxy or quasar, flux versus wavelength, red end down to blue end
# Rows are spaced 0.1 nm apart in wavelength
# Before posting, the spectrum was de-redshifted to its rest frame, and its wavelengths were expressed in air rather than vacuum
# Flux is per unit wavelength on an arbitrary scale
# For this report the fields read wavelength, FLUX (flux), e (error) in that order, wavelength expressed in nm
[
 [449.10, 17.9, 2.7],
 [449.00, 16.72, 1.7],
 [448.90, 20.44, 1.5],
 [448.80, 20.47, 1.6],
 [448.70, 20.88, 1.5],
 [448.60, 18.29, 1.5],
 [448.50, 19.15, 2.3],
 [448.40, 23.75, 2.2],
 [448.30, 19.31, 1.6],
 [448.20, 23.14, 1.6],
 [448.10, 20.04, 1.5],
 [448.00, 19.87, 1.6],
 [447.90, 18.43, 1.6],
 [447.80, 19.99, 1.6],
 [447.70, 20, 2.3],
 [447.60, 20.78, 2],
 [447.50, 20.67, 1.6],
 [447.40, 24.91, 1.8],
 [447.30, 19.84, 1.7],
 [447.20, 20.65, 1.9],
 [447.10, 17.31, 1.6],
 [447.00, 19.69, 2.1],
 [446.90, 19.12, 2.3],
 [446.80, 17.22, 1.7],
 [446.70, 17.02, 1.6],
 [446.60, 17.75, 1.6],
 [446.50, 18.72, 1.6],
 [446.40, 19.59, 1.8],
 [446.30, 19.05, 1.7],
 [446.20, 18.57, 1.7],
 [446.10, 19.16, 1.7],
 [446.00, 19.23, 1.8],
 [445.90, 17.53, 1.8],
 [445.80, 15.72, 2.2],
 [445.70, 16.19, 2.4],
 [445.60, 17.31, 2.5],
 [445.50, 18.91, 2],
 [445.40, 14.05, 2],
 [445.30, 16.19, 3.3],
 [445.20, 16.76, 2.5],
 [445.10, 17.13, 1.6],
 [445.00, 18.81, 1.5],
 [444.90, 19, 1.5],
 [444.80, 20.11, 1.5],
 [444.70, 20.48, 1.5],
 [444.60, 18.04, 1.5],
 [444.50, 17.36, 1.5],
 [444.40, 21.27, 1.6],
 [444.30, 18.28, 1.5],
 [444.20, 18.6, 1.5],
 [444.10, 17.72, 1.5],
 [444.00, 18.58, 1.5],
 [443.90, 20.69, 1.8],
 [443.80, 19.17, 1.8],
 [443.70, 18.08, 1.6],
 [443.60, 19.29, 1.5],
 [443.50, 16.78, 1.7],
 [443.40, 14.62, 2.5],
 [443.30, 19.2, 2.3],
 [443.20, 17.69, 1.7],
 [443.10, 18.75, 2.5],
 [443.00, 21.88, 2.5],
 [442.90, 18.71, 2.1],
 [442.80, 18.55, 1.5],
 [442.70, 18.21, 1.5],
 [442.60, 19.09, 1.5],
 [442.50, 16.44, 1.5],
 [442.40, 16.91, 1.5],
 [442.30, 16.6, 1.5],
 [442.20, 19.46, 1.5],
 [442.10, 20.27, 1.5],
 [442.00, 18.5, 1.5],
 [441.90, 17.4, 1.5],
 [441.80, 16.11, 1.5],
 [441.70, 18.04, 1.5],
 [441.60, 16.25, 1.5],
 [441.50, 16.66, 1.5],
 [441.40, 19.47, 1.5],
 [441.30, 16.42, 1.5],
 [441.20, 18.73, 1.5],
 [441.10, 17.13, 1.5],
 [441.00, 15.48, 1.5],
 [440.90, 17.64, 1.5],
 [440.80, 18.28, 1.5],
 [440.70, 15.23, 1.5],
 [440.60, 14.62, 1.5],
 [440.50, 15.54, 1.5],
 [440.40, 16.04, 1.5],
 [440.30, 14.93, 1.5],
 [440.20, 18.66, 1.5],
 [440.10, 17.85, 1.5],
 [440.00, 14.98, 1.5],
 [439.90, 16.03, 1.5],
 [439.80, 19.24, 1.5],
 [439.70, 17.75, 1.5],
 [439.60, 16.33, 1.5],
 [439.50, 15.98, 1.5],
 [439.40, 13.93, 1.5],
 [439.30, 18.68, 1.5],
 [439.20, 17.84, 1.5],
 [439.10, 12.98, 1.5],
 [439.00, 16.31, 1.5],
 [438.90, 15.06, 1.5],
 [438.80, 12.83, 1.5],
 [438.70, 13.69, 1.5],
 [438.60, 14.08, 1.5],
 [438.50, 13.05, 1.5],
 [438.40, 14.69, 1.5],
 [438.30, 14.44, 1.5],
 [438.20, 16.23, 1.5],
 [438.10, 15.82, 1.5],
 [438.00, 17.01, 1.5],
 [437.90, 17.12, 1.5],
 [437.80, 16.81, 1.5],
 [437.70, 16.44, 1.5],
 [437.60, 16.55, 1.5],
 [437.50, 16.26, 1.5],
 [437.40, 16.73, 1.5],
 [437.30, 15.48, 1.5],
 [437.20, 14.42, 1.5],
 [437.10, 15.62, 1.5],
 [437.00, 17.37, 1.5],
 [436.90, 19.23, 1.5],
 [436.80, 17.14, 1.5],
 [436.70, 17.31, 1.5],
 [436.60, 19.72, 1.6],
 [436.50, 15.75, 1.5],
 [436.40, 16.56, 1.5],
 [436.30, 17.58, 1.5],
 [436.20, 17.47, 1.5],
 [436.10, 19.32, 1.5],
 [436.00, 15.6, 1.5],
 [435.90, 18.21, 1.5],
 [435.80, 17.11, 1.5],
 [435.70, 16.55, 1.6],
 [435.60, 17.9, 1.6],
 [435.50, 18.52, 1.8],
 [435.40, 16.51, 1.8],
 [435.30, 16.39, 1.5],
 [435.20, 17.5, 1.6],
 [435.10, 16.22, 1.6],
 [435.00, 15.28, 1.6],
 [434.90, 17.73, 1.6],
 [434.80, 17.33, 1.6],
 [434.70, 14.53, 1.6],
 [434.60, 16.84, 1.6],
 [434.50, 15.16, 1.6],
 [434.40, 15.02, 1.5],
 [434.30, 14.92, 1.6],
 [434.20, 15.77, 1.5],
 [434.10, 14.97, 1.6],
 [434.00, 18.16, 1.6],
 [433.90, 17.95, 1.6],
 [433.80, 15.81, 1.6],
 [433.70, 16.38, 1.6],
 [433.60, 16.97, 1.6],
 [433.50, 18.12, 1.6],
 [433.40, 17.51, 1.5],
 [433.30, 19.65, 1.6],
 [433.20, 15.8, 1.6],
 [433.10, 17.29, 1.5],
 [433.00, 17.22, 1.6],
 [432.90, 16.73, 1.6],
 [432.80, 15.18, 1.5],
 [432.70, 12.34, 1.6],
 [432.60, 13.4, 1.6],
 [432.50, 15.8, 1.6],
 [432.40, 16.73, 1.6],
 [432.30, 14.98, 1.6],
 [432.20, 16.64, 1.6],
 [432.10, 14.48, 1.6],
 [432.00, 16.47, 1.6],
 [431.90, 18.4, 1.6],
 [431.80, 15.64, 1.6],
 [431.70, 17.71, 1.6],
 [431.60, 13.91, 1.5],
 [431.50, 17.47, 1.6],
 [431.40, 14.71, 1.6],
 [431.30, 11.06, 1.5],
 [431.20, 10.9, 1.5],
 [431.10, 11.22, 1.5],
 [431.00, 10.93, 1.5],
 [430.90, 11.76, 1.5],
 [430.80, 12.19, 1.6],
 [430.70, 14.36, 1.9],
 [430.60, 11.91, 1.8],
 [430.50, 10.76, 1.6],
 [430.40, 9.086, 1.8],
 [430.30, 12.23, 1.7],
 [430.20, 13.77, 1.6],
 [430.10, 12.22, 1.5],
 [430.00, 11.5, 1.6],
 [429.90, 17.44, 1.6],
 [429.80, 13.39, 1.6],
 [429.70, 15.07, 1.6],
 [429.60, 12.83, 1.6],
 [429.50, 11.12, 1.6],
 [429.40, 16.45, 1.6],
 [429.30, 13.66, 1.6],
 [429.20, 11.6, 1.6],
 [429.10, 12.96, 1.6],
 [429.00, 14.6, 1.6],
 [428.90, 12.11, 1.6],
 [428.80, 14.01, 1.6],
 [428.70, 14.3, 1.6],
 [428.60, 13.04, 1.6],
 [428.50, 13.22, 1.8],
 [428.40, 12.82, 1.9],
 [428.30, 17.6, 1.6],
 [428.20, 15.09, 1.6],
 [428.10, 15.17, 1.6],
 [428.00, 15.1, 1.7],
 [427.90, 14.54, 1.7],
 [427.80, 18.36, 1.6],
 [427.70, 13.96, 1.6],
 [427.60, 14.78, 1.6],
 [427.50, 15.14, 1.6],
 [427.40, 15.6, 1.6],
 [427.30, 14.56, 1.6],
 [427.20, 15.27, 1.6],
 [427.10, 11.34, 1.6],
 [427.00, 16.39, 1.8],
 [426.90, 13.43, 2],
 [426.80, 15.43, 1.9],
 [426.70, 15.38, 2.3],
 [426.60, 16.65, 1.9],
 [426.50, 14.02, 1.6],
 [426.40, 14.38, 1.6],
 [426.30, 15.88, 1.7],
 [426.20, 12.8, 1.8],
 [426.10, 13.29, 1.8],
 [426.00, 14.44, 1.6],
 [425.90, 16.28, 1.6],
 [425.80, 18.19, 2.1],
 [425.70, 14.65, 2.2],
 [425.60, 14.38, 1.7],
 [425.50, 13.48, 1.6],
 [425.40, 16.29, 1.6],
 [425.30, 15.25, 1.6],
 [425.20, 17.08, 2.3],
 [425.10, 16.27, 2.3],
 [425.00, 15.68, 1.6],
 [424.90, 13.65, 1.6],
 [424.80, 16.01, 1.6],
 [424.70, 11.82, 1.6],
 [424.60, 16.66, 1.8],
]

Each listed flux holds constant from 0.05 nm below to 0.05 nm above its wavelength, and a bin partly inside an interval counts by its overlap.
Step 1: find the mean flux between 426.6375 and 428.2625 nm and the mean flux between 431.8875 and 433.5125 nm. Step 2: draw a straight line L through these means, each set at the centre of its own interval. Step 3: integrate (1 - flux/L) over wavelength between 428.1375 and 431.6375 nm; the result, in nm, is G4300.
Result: 0.531 nm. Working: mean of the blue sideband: 15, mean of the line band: 13.2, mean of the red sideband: 16.2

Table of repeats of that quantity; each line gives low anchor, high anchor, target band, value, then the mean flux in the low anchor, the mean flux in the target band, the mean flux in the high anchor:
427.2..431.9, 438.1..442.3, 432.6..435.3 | -0.266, 13.8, 16.3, 16.4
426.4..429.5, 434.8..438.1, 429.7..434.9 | 0.279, 14.5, 14.9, 17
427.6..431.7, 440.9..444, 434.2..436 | -0.125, 13.5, 16.5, 18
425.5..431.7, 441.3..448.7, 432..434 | -0.142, 14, 16.3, 18.7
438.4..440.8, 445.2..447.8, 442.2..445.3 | -0.168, 15.8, 18.4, 18.6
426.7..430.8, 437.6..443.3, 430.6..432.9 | 0.044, 13.9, 14.4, 16.8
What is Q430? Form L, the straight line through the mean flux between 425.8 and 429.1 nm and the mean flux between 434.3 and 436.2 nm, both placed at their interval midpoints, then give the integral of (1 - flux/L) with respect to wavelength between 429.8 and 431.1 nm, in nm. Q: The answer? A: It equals 0.26 nm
